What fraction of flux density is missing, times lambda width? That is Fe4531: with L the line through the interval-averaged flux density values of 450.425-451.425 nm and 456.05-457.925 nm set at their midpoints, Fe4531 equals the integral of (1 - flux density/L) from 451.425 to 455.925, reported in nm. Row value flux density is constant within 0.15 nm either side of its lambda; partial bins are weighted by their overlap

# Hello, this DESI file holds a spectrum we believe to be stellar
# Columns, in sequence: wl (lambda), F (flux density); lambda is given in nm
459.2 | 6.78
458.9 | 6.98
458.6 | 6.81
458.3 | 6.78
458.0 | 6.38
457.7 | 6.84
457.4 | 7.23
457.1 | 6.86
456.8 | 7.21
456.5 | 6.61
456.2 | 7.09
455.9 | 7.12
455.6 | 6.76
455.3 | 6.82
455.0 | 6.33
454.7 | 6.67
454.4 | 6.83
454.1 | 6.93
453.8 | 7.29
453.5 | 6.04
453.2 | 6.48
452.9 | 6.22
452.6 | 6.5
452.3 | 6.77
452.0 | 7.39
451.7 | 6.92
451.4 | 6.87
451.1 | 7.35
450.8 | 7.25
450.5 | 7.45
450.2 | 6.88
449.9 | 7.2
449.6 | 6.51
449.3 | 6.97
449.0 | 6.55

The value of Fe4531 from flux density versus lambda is 0.24 nm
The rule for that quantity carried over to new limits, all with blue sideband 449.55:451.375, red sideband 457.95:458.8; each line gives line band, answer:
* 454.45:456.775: 0.019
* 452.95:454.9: 0.076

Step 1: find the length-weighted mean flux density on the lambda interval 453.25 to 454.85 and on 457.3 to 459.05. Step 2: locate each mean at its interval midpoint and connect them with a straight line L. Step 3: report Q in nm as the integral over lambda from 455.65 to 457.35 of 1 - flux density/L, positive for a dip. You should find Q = -0.05 nm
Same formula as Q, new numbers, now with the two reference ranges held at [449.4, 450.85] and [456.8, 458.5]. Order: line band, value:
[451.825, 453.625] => 0.10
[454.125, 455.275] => 0.04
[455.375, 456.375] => -0.01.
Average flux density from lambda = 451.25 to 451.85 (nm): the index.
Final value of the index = 6.89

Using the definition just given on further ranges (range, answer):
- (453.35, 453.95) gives 6.67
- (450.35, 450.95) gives 7.35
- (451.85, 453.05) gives 6.72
